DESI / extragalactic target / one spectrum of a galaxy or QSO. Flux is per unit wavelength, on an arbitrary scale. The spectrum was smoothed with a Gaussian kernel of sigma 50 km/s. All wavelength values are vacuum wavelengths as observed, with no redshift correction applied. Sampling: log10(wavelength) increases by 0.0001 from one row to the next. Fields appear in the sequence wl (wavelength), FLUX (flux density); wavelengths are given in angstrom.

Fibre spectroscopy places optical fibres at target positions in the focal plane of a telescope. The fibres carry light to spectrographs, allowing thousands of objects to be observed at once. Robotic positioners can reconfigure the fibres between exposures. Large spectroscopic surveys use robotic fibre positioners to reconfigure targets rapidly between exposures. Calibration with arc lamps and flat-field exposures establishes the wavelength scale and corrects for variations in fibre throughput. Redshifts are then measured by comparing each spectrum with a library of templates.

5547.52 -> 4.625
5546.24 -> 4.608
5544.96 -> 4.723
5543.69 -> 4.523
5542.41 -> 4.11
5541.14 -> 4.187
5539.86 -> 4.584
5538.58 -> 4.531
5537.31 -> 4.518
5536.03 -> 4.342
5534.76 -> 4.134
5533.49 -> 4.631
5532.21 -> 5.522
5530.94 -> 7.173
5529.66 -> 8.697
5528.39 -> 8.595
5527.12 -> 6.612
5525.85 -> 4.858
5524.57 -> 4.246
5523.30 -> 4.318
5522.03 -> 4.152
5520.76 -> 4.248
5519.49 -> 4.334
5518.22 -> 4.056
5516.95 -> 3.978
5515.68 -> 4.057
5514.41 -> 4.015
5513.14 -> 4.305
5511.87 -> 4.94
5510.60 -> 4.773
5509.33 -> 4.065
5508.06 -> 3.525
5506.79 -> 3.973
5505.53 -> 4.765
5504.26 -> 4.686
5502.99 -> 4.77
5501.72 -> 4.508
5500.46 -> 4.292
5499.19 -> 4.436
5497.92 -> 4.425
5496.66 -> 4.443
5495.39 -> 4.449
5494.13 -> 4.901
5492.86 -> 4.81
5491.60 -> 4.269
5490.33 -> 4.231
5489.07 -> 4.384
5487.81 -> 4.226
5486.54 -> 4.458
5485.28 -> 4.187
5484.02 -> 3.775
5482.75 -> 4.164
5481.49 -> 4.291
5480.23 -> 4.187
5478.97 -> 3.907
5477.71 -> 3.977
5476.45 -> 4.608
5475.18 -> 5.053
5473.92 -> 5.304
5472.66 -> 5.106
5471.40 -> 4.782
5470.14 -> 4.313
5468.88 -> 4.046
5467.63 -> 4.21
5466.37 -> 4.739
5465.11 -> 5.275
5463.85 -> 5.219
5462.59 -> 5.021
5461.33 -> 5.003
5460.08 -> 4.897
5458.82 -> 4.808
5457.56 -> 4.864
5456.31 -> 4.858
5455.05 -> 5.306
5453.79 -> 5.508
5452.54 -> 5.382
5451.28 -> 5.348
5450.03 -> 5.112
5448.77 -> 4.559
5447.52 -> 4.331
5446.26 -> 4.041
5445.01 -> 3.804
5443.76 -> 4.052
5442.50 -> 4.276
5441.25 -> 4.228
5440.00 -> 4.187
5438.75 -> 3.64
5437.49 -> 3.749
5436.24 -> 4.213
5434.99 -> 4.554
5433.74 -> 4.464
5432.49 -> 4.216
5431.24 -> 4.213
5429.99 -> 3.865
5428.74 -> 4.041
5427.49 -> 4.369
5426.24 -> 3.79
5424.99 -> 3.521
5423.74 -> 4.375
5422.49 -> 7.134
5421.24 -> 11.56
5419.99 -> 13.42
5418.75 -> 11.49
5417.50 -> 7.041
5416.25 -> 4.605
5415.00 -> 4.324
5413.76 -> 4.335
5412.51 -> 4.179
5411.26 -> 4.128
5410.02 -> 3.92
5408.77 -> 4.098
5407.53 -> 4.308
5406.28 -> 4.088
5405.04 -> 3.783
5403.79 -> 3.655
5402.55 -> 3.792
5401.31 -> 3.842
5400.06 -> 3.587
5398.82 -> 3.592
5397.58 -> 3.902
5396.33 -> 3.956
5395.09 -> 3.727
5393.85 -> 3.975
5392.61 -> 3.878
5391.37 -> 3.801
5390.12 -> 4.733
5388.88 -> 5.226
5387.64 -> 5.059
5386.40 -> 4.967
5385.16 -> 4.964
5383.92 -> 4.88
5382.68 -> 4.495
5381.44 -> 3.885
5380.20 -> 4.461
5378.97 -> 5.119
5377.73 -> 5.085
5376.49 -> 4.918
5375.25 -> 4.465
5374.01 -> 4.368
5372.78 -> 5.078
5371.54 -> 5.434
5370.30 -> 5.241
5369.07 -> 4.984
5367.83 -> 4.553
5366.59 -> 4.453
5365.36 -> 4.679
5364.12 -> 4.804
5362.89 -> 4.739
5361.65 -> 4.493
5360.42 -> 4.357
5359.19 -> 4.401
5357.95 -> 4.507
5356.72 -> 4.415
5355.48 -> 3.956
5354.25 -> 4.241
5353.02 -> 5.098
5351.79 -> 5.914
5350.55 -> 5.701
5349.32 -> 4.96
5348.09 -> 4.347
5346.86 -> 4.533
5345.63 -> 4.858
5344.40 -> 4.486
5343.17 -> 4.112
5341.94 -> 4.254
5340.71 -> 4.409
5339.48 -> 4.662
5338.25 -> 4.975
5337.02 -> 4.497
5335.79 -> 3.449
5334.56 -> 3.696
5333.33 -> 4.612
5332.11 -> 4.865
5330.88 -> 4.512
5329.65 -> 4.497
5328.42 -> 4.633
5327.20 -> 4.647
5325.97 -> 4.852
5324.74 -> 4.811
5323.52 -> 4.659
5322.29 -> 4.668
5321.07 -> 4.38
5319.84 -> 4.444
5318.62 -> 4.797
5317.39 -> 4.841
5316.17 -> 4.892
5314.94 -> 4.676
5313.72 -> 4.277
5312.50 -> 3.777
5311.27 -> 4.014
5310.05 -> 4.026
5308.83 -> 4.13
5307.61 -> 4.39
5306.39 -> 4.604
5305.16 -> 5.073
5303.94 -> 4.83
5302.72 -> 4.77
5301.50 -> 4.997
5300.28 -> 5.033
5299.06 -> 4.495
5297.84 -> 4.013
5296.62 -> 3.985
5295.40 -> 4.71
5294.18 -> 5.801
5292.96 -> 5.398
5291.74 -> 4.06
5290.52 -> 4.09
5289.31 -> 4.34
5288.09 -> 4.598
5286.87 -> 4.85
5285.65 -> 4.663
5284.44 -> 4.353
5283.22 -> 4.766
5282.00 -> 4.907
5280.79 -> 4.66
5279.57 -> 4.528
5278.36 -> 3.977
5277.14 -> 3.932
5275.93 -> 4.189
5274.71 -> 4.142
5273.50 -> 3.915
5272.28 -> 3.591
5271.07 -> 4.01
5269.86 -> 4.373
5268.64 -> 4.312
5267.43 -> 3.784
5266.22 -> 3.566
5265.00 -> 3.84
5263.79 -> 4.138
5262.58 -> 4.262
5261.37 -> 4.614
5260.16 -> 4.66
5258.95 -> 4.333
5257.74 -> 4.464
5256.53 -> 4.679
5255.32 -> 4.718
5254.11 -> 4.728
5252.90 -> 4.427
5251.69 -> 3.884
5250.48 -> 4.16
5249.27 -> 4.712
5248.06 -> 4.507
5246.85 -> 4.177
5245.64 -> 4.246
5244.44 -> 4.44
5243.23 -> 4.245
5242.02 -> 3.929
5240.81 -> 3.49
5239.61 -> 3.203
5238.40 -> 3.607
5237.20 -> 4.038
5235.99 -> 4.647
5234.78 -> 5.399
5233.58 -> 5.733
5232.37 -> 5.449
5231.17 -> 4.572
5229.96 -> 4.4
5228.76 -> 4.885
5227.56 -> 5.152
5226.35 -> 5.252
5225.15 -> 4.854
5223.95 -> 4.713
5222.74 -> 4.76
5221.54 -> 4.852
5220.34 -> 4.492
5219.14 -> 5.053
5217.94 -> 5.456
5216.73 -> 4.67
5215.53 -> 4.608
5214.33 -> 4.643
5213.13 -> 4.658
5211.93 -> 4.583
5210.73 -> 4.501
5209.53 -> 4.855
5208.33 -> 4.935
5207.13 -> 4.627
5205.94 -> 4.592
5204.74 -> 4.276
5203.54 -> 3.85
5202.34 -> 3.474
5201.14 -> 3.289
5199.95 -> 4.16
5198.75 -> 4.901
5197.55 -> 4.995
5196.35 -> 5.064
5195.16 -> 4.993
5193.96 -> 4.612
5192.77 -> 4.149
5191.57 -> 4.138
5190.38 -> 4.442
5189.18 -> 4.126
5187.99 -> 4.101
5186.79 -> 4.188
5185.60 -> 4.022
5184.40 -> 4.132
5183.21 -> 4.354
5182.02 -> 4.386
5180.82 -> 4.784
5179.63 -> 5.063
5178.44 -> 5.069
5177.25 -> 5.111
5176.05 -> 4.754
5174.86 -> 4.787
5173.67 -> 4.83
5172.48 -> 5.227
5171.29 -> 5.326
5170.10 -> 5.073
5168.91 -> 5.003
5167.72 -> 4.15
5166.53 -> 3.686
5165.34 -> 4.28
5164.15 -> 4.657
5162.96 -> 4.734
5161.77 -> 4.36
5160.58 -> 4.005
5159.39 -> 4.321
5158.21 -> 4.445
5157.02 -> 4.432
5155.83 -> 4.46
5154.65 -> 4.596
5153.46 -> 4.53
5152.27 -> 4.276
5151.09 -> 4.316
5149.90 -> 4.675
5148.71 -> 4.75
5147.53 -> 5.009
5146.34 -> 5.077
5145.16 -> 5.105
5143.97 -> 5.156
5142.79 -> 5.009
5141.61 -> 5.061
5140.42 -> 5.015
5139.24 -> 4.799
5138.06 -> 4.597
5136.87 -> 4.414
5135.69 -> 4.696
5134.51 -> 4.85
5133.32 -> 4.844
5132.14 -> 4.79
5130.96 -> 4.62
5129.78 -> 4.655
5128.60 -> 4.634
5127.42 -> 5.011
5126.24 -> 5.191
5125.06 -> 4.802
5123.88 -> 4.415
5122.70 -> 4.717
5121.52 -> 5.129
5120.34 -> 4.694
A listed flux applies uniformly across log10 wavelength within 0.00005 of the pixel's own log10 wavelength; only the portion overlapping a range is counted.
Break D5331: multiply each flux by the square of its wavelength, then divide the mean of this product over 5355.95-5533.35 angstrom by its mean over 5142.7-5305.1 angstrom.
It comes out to 1.14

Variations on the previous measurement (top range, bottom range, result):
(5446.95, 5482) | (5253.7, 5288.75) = 1.19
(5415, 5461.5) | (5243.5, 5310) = 1.25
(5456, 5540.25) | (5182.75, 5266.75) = 1.16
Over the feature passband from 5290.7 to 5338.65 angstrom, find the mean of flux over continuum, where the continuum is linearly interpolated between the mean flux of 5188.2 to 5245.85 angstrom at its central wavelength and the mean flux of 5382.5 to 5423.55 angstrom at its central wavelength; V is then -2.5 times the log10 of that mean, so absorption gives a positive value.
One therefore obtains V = 0.07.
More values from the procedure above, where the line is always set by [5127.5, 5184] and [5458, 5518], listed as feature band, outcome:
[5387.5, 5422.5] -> -0.13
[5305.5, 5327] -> 0.02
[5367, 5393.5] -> -0.04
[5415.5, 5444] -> -0.20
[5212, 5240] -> -0.02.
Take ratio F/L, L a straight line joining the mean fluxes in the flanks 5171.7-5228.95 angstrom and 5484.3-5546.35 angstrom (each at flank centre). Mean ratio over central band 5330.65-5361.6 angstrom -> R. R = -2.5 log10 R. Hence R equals 0.02 mag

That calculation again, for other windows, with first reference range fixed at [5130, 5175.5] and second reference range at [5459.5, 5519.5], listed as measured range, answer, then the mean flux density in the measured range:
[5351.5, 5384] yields -0.03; 4.69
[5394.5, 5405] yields 0.20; 3.76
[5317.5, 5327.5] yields -0.02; 4.66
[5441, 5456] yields -0.04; 4.68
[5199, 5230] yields 0.01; 4.61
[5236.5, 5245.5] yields 0.19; 3.88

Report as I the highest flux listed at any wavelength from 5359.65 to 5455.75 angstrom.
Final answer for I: 13.42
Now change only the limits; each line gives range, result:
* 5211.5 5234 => 5.733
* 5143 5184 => 5.326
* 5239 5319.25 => 5.801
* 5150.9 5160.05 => 4.596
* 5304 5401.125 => 5.914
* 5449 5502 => 5.508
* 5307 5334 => 4.892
